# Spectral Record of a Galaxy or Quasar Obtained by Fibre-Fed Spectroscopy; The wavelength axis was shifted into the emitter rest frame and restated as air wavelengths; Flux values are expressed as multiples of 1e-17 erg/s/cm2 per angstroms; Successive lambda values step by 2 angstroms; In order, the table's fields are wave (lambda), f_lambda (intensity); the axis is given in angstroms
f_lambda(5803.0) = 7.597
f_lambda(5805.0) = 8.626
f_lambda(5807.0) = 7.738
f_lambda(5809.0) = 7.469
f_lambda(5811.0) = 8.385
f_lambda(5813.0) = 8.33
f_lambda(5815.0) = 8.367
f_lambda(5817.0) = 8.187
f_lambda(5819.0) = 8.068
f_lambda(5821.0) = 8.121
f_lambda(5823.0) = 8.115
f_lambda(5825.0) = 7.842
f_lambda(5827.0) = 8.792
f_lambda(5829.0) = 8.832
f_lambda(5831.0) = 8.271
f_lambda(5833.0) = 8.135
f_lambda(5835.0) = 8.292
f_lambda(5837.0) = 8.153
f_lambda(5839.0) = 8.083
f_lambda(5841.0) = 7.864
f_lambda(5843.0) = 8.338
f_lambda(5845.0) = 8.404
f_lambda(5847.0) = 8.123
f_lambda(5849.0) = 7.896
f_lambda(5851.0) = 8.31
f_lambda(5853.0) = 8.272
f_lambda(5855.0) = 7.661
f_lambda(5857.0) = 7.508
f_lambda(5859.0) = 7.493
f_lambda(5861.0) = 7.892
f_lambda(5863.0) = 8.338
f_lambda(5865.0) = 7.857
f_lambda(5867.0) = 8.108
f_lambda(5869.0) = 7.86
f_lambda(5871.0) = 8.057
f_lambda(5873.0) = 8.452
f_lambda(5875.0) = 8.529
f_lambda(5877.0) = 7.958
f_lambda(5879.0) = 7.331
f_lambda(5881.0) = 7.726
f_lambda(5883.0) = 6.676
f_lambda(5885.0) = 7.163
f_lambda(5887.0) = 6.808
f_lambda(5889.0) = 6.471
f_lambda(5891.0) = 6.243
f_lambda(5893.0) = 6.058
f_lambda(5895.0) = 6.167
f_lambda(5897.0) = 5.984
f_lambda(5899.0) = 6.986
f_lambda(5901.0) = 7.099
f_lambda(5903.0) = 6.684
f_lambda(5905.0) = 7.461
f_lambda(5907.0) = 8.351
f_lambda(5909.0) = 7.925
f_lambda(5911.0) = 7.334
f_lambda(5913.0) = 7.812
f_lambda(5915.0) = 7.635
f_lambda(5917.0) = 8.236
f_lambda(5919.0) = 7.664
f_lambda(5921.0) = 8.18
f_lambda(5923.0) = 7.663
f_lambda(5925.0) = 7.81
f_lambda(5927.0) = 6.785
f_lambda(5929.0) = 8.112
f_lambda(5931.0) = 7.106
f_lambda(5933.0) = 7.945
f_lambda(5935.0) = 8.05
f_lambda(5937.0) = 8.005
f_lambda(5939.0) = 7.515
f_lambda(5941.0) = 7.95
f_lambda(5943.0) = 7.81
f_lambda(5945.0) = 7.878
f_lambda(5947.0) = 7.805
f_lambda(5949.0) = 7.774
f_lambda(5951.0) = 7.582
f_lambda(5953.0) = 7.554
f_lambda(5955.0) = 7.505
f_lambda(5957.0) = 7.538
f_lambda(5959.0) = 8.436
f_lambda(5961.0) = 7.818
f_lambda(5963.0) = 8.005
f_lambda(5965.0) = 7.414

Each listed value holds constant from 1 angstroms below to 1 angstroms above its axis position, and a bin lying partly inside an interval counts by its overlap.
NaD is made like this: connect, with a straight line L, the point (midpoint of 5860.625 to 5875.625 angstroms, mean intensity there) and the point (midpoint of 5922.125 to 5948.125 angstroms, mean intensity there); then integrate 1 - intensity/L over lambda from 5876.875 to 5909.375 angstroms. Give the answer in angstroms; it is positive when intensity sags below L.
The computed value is 4.2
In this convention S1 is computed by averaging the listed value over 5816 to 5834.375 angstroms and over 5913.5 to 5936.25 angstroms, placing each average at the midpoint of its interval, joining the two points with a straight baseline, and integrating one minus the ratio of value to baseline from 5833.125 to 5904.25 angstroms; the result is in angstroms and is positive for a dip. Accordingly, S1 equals 4.2 angstroms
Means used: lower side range 8.26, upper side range 7.75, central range 7.57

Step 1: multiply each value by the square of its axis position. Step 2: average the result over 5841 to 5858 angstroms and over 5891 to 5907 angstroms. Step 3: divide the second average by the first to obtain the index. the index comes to 0.85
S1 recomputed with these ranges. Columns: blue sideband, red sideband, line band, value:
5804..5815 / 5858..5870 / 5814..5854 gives -0.92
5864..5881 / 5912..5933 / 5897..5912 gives 0.97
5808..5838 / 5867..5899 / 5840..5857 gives -0.63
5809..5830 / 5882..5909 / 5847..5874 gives -1.80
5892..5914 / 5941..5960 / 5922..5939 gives -0.44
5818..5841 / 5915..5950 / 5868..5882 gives 0.07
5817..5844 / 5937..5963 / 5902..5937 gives 0.86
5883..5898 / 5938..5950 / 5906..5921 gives -1.84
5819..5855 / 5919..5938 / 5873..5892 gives 1.66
